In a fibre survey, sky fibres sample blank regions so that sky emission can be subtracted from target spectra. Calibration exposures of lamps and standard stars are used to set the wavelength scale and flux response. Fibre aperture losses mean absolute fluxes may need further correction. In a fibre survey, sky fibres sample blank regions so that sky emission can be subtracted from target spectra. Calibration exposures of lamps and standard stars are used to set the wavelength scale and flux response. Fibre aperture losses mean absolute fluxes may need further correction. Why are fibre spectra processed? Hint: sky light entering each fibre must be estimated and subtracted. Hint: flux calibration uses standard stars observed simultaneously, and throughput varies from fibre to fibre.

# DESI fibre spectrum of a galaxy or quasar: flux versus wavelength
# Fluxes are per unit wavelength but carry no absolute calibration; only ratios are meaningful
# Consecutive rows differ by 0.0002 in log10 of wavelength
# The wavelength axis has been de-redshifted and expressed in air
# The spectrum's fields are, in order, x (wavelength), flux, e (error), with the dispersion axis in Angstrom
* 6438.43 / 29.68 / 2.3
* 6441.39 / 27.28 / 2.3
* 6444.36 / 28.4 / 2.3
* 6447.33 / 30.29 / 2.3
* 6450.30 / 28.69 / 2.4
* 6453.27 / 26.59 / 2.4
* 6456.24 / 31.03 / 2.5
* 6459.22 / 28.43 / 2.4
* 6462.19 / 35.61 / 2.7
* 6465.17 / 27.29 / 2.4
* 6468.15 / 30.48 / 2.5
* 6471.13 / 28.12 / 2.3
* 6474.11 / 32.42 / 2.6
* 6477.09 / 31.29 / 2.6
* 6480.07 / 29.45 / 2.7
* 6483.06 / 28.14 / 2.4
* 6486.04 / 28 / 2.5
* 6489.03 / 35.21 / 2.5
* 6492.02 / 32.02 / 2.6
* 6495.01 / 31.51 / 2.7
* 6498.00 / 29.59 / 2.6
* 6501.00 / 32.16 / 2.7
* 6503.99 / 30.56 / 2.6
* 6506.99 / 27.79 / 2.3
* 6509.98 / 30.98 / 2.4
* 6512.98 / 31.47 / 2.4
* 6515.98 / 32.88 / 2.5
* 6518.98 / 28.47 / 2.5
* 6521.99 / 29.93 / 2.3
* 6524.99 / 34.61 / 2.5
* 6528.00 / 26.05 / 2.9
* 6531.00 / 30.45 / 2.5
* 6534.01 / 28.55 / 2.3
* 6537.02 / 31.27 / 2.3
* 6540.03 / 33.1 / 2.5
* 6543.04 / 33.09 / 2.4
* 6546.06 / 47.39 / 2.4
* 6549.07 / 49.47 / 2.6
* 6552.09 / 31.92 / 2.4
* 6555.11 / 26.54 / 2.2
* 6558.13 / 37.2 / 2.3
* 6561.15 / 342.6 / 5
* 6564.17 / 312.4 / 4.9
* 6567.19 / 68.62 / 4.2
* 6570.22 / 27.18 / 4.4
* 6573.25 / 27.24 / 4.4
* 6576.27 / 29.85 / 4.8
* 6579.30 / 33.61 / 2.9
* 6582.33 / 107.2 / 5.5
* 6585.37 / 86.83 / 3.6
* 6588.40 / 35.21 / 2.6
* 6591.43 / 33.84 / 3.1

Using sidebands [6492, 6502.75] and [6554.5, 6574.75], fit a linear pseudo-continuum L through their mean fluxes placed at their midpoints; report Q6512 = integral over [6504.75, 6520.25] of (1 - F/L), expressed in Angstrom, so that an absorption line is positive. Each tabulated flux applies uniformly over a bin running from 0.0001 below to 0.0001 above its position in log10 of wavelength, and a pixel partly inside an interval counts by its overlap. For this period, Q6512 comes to 6.4 Angstrom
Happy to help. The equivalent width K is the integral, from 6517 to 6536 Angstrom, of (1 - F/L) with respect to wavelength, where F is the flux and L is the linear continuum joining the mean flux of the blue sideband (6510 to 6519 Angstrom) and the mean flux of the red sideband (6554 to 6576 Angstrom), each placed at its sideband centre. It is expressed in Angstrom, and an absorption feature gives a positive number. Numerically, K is 7.6 Angstrom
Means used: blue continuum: 31.4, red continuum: 117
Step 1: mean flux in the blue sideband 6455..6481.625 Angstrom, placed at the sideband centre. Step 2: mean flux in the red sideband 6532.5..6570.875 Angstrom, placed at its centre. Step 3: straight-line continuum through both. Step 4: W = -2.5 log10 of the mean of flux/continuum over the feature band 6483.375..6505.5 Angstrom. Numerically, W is 0.441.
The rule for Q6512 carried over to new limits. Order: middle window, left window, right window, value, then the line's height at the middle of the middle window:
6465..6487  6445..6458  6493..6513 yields 0.2 Angstrom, 29.8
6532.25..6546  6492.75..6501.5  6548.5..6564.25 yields 9.0 Angstrom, 95.6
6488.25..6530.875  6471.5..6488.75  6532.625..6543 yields -0.2 Angstrom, 30.7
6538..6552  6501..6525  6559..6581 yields 7.1 Angstrom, 79.5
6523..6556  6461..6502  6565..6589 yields 9.9 Angstrom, 48.5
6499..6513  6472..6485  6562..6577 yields 6.0 Angstrom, 53.5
